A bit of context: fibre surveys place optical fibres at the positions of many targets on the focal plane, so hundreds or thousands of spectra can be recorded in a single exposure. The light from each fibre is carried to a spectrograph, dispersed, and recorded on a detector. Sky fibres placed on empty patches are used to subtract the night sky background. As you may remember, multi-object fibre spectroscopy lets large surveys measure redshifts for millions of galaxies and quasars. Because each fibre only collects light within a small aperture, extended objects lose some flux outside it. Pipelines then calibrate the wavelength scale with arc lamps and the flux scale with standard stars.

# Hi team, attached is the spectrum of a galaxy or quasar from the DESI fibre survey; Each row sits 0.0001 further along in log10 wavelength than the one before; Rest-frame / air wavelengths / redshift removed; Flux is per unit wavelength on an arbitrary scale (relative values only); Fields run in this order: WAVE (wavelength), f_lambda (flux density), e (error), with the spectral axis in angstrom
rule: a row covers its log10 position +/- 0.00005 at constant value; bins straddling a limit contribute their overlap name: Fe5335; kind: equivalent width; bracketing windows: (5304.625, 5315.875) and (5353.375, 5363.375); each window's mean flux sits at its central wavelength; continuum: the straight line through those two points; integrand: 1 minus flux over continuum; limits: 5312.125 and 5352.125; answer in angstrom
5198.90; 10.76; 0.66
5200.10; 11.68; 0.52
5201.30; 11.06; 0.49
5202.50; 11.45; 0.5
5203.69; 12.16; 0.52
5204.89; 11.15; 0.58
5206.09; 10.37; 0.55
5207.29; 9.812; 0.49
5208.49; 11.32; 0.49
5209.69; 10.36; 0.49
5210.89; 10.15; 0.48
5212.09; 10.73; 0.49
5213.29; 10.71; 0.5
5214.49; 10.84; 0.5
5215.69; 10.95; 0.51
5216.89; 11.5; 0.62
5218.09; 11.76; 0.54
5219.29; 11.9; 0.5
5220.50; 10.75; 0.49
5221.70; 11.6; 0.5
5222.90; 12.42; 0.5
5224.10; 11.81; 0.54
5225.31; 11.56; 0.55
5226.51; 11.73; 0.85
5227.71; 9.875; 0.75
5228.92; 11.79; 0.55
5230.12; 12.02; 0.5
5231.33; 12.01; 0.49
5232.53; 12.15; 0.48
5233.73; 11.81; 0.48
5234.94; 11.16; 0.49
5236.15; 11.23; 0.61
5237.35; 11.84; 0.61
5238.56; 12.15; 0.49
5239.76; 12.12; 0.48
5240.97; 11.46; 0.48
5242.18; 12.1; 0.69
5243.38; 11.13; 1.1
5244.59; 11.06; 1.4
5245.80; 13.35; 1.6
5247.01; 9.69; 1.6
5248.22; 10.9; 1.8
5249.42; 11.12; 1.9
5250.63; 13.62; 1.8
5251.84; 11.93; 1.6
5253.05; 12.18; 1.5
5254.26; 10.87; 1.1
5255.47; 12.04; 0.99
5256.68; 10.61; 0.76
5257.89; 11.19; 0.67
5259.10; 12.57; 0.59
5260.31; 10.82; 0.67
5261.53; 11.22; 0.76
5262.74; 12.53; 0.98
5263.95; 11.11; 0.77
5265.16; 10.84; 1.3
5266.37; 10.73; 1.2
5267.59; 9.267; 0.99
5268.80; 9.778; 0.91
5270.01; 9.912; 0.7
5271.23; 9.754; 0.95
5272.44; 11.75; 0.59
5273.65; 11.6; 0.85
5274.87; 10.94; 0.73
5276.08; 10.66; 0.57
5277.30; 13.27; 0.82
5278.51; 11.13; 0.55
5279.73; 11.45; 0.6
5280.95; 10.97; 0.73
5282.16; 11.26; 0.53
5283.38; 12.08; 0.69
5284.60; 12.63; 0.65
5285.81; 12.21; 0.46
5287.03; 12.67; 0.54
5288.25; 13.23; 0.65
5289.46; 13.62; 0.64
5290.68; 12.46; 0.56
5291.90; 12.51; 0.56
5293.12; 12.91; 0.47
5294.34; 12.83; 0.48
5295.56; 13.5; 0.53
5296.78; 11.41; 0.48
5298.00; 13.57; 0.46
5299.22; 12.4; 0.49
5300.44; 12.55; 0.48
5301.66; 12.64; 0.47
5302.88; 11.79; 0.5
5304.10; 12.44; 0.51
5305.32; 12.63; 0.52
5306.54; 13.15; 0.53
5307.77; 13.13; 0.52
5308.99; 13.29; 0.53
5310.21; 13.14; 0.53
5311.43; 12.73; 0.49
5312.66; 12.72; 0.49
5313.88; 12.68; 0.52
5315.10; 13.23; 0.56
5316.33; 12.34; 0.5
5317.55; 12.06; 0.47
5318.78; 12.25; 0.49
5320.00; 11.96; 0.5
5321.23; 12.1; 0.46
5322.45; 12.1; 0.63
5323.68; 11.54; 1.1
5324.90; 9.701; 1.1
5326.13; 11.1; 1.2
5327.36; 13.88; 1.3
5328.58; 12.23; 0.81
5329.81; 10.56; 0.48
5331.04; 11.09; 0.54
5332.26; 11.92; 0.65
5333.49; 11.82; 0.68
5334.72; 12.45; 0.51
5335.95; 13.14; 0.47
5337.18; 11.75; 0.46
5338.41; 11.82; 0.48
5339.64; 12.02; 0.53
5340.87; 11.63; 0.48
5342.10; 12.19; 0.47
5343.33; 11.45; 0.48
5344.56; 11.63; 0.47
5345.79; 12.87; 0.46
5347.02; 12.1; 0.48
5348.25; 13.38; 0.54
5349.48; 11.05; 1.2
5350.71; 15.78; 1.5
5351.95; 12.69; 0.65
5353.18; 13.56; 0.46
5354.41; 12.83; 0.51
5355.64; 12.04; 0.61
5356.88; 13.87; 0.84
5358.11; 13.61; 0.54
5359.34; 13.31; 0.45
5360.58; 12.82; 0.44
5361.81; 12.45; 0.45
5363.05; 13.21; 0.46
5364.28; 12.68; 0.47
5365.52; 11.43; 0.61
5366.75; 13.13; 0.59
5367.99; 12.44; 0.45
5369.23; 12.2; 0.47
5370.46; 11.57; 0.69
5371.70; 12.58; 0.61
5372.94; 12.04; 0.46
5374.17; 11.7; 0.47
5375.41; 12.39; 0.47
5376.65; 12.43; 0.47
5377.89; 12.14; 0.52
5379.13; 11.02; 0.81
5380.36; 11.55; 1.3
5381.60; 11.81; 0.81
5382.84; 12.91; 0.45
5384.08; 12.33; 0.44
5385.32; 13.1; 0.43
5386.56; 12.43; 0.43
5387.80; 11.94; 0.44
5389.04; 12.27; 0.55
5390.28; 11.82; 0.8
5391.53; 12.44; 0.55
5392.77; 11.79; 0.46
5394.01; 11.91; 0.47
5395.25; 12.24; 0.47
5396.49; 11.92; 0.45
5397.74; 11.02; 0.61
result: 2.6 angstrom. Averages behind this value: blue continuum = 13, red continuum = 13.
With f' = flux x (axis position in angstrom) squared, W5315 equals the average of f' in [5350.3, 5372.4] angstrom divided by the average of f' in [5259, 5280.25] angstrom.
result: 1.21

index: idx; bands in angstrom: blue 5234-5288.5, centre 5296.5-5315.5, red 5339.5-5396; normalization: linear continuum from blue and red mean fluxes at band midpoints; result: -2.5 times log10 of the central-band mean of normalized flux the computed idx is -0.078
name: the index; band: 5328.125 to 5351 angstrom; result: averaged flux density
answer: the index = 12.1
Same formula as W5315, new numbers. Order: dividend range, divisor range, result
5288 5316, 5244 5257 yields 1.12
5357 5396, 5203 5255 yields 1.14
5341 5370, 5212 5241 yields 1.16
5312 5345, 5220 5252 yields 1.06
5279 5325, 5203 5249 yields 1.13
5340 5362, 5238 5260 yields 1.14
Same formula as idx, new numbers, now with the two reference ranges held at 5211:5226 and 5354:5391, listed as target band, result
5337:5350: 0.017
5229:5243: -0.033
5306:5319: -0.071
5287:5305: -0.074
